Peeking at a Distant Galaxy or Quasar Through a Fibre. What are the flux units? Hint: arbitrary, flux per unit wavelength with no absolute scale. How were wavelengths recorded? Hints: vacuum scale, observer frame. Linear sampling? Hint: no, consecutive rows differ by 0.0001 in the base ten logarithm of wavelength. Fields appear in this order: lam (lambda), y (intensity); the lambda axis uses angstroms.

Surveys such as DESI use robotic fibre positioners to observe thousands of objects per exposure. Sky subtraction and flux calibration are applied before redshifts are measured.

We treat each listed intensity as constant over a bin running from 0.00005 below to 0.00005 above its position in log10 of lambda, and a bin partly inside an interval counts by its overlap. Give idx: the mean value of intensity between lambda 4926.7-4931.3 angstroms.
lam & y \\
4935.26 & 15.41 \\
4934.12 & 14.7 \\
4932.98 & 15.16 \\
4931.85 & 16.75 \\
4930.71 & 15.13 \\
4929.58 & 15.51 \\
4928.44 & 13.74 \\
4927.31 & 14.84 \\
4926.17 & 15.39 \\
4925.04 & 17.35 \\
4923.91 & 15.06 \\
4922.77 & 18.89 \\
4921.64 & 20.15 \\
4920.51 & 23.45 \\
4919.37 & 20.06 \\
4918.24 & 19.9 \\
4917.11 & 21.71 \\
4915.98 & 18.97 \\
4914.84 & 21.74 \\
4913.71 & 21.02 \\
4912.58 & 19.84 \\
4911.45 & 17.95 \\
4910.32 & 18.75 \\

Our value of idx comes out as 14.8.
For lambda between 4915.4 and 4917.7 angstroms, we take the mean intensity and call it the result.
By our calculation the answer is 20.3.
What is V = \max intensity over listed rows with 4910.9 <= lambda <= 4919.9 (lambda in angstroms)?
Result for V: 21.74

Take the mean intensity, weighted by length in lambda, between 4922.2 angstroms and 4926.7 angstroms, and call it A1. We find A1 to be 16.7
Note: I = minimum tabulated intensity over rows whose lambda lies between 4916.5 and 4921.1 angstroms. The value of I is 19.9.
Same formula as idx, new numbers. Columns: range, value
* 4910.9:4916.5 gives 19.9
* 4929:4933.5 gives 15.6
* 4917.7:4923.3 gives 20.5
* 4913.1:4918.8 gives 20.7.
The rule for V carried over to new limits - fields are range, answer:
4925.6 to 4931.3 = 15.51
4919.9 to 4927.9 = 23.45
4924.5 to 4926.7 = 17.35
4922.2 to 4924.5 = 18.89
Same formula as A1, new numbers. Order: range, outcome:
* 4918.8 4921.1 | 21.7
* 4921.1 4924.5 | 18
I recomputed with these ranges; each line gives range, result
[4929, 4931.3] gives 15.13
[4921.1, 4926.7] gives 15.06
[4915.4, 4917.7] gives 18.97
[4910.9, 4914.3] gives 17.95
